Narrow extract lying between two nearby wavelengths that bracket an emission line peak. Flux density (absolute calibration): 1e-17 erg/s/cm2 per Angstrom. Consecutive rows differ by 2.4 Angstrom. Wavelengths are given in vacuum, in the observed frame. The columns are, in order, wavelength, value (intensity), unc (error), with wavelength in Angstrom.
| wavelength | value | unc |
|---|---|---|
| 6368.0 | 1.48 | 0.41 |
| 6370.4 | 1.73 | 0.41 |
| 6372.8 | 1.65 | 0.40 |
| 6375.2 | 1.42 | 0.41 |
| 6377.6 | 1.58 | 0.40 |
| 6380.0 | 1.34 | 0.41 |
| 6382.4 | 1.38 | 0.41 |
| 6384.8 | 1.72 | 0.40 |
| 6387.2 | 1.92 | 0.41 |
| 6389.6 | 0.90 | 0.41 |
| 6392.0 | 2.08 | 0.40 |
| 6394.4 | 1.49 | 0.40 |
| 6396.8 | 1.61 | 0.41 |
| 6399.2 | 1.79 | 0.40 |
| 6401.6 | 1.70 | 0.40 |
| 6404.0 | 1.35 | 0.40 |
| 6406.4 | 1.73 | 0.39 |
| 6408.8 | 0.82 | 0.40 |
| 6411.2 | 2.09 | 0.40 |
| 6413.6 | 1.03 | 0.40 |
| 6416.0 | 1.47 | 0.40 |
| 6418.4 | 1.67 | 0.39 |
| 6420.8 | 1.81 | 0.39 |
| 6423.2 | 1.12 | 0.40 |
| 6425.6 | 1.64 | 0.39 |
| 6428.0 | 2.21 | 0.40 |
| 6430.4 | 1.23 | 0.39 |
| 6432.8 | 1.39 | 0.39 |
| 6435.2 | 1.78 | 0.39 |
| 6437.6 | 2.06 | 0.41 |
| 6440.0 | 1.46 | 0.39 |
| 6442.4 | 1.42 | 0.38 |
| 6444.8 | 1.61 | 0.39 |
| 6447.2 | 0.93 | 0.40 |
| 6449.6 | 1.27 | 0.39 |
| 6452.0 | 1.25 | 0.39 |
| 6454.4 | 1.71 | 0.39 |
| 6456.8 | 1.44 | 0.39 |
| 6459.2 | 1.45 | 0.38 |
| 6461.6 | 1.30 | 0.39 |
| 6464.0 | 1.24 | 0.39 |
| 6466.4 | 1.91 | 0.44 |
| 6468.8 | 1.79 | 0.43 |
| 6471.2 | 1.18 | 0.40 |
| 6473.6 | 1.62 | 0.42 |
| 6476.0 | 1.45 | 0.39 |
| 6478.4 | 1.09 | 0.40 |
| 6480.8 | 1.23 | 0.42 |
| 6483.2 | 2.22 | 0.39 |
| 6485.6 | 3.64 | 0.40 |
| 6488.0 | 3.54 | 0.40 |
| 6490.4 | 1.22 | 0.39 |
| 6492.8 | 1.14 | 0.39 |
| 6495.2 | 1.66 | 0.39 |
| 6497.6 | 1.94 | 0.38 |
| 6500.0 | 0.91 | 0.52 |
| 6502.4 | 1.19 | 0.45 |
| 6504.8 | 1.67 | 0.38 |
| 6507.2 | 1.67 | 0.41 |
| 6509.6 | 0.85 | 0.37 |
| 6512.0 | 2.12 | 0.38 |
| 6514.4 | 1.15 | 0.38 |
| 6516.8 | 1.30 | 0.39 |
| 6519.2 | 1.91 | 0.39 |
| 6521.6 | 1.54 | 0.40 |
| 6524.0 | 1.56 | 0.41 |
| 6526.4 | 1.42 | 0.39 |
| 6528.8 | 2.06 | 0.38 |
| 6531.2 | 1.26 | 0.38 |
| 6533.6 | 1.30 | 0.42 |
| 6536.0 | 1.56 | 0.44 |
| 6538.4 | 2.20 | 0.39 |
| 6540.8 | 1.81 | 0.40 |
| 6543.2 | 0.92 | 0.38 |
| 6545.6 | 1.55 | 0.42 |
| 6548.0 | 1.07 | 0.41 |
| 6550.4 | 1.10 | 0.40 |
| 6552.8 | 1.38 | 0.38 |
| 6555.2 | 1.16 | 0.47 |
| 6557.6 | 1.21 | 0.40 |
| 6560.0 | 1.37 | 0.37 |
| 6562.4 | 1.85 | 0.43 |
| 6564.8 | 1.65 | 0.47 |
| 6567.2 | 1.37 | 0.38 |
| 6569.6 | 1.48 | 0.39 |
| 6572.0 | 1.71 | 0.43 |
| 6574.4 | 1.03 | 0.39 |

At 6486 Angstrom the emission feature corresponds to H-beta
